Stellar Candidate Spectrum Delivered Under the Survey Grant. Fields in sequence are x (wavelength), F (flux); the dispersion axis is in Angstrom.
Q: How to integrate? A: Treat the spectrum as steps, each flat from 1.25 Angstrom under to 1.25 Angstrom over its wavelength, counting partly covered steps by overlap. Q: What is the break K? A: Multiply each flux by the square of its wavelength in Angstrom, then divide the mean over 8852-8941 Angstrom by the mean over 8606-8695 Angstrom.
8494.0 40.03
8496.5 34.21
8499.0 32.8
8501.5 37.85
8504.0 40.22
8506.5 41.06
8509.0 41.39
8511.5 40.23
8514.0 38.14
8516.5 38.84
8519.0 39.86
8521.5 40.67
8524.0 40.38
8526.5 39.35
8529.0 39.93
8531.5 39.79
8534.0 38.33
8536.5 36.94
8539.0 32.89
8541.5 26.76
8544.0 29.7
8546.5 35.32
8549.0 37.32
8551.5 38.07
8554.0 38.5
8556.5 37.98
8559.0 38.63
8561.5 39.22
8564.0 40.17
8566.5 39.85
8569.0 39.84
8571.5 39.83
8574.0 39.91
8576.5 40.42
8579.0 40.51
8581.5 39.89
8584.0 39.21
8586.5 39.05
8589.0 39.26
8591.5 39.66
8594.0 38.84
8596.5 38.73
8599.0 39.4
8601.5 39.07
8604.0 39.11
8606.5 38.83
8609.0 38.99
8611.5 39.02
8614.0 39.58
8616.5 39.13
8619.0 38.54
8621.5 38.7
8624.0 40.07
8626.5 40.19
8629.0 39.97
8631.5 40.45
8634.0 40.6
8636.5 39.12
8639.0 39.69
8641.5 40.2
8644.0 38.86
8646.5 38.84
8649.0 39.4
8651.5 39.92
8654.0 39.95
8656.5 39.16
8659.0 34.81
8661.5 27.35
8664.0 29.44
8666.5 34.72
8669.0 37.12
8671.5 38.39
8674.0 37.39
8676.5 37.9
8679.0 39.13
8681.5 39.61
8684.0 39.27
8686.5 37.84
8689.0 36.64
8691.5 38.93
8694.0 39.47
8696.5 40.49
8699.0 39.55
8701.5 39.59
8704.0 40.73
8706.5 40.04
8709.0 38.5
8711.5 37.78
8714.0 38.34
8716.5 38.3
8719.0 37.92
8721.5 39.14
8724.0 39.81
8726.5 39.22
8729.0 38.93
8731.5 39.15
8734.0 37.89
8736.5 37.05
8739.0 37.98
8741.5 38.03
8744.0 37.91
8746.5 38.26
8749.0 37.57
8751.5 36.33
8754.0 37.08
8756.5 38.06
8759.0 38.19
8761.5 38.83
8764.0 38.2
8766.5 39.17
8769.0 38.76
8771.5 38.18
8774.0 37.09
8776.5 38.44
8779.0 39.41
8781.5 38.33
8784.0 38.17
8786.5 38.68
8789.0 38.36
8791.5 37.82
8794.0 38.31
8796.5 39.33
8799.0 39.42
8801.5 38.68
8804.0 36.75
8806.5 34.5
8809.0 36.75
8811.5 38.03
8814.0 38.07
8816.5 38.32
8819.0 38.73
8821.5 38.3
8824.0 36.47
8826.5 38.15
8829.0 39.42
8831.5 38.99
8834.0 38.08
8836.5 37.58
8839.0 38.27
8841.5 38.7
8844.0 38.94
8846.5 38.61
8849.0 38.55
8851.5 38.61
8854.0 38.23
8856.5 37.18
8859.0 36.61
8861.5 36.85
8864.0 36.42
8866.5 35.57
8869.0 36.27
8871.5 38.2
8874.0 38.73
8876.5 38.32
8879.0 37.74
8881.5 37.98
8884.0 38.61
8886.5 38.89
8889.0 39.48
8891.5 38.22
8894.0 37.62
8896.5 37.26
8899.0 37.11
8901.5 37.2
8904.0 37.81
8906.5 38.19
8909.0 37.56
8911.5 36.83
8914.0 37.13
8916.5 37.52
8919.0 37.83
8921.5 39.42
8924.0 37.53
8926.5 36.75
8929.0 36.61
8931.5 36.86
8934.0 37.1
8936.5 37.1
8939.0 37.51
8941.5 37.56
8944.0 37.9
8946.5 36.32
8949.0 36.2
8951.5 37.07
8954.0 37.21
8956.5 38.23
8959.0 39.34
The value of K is 1.0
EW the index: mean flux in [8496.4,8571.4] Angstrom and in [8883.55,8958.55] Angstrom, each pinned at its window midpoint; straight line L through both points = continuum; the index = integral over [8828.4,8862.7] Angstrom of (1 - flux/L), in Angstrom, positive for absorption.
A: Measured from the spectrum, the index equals -0.5 Angstrom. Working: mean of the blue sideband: 37.9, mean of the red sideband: 37.6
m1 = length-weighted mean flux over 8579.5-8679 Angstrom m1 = 38.4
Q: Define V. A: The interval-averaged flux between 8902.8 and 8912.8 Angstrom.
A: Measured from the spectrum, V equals 37.6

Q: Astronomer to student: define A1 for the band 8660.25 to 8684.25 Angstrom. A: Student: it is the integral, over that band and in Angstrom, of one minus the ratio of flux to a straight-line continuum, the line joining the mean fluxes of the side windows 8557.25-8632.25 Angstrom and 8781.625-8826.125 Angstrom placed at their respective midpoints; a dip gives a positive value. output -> 1.8 Angstrom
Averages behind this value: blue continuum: 39.5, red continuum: 37.9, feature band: 35.9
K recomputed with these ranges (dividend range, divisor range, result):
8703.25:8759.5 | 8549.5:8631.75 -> 1.01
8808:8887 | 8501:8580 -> 1.06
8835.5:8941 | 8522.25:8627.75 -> 1.05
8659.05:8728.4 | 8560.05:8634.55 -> 0.98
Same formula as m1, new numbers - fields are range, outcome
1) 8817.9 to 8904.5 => 37.9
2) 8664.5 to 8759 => 38.3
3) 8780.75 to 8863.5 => 38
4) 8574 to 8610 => 39.4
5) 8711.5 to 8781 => 38.3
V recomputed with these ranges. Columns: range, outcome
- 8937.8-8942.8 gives 37.5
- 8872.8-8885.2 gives 38.3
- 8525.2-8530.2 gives 39.6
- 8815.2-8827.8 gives 38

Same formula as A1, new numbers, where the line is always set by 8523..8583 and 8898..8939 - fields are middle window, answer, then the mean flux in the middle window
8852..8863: 0.1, 37.3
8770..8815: -0.5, 38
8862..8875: 0.2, 37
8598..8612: -0.5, 39.1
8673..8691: -0.3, 38.3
